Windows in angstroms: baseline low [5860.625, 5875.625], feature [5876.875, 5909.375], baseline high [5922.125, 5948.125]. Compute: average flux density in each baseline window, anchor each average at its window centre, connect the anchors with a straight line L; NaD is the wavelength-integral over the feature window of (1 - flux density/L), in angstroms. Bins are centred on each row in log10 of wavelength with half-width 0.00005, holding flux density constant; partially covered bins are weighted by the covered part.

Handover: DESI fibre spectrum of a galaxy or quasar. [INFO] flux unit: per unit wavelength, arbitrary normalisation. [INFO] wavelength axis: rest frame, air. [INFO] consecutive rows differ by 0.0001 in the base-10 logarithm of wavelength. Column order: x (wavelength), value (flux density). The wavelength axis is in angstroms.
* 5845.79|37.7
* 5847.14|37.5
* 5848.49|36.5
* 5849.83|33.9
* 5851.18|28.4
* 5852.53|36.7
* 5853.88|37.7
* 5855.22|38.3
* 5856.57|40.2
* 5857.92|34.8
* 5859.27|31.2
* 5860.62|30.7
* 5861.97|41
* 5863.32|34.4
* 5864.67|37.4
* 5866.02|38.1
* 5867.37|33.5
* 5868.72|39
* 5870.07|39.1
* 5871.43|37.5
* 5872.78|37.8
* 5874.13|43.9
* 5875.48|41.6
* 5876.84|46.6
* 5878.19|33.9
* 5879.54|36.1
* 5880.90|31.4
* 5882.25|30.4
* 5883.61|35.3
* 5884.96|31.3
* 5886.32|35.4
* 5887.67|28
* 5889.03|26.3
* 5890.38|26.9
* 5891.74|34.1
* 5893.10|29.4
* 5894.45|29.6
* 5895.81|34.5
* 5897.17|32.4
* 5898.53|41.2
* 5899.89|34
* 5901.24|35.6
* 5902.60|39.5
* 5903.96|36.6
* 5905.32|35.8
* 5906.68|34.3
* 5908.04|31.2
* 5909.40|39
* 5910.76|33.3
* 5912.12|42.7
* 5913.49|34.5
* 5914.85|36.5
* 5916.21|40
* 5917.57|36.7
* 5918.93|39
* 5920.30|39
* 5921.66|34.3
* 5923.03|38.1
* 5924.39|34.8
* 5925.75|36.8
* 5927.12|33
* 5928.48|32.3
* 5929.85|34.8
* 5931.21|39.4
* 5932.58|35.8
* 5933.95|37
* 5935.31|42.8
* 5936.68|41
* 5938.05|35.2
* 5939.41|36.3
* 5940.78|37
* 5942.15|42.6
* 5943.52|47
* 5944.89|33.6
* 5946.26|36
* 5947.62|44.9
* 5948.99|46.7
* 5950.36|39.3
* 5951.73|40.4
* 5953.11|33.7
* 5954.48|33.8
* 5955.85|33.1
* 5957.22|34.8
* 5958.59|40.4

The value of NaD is 3.73 angstroms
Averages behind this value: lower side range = 38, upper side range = 37.7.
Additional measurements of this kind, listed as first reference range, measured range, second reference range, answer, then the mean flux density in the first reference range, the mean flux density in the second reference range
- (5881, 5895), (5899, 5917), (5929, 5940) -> -1.4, 30.7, 37.7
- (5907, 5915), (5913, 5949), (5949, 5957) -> -1.4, 36.1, 36.9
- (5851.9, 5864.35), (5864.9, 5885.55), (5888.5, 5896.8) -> -2.4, 36.1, 30.3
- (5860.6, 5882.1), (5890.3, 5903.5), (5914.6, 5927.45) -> 1.1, 37.7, 36.9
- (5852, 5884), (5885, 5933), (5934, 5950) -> 4.7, 37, 40.2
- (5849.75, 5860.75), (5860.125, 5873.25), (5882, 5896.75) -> -1.3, 34.9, 31.1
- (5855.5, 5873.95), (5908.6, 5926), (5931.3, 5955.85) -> 0.4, 36.7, 38.8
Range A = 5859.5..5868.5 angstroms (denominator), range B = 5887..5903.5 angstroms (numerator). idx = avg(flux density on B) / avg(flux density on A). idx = 0.91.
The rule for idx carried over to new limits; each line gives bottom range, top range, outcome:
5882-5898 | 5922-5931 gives 1.13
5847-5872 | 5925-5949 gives 1.06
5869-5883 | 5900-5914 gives 0.96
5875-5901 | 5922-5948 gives 1.12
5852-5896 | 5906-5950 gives 1.07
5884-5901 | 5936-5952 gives 1.25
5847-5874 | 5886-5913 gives 0.94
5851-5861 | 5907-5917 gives 1.04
